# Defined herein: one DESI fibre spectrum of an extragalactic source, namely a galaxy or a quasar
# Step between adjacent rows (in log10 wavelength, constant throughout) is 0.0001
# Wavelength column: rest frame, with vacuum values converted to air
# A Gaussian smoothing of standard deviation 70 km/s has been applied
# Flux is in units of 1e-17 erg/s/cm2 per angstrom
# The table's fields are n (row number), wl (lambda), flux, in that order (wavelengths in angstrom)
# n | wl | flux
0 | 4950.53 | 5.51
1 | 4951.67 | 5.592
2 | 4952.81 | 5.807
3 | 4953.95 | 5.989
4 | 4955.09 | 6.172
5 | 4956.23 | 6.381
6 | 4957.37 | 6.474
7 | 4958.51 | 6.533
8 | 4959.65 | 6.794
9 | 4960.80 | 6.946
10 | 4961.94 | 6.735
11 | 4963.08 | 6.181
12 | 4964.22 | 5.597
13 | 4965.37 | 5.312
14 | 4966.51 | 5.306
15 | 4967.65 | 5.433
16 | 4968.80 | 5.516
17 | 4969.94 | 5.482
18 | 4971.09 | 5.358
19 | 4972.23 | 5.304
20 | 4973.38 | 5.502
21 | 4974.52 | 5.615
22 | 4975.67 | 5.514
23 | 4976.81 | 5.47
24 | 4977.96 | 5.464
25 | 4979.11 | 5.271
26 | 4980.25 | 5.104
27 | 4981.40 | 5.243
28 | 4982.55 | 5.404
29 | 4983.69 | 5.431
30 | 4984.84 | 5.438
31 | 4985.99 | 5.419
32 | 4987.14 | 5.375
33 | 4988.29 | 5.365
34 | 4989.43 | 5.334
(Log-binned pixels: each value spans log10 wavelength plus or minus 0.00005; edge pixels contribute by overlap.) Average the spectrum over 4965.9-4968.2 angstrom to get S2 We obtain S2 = 5.38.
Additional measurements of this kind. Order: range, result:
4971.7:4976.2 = 5.48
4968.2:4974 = 5.43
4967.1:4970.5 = 5.47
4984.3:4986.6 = 5.42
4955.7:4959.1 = 6.47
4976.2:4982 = 5.31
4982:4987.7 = 5.41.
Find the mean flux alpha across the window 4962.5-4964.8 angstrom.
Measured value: 5.89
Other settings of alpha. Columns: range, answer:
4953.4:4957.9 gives 6.26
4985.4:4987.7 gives 5.39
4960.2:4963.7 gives 6.61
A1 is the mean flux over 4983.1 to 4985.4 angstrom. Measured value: 5.45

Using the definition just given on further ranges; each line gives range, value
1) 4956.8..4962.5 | 6.69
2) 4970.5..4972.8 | 5.33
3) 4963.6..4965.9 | 5.46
